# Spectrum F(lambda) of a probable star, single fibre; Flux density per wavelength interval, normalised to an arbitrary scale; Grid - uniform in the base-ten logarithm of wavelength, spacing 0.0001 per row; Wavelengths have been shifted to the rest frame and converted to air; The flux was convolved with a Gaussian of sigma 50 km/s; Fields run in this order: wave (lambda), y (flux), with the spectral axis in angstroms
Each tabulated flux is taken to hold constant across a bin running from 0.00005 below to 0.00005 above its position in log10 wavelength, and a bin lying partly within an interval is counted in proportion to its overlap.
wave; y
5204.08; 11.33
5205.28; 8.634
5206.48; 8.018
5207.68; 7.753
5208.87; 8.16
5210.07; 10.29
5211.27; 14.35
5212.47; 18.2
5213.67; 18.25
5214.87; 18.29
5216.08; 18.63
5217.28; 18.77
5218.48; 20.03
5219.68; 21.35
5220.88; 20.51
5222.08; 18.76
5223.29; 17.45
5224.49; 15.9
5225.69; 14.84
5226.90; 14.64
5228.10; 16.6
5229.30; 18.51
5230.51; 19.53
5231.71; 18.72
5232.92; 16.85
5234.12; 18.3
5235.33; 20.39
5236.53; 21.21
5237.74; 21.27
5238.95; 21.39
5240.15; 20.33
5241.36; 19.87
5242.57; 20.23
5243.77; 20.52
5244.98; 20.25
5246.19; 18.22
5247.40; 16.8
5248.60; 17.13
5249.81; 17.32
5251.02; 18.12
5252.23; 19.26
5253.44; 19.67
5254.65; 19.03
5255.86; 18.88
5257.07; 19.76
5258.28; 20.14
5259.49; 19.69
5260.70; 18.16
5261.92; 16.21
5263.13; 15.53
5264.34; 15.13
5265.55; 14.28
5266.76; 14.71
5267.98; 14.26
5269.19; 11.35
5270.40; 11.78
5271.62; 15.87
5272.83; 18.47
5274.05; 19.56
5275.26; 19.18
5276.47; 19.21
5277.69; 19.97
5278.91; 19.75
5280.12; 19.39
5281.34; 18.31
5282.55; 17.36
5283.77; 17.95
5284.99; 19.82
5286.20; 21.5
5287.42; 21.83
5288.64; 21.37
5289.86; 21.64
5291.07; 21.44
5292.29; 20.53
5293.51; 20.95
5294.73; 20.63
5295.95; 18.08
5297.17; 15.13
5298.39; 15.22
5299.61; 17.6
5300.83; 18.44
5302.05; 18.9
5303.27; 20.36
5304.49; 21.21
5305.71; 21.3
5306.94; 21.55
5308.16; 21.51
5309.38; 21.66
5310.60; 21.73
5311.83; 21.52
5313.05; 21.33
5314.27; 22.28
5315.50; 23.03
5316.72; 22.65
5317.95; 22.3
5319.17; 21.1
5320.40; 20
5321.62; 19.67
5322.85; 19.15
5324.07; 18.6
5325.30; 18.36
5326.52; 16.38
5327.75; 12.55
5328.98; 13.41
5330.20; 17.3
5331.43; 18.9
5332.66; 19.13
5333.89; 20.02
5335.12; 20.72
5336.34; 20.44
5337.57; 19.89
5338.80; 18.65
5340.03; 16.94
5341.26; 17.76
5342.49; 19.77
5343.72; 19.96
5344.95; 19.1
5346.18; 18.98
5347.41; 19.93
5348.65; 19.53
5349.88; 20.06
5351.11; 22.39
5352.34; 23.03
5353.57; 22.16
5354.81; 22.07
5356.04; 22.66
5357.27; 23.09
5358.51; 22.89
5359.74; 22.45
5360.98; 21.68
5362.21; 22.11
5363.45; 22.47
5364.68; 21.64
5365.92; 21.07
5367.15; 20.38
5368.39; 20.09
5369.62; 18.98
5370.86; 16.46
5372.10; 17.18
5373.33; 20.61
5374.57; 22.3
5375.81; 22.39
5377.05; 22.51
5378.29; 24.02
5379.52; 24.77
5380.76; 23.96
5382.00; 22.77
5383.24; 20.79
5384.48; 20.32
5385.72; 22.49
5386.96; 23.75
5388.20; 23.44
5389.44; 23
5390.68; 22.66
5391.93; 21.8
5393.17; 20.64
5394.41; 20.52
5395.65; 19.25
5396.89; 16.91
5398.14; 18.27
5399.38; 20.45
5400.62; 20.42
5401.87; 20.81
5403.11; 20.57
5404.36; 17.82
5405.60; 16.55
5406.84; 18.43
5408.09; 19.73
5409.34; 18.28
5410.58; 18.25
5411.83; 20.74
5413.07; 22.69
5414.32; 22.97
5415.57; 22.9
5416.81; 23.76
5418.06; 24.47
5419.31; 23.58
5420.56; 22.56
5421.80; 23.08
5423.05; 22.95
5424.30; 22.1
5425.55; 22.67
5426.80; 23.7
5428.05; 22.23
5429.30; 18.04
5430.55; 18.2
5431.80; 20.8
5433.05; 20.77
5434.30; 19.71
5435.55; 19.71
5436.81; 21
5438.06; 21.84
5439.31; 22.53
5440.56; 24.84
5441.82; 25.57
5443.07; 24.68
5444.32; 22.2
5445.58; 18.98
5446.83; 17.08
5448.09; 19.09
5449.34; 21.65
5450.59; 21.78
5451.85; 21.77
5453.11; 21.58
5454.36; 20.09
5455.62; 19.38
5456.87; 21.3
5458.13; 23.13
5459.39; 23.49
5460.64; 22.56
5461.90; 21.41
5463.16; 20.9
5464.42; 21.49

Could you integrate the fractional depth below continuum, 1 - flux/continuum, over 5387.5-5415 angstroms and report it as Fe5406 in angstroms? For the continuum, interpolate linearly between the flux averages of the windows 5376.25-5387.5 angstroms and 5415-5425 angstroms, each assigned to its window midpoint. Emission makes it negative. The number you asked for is 3.3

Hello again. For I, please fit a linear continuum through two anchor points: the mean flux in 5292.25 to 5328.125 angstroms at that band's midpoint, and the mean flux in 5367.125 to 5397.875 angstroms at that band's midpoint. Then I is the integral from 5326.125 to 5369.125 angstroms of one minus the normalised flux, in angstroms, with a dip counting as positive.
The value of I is 1.21 angstroms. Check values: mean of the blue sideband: 19.8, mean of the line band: 20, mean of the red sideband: 21.3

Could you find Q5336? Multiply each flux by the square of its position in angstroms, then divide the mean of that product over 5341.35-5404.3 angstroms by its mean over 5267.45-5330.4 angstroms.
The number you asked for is 1.13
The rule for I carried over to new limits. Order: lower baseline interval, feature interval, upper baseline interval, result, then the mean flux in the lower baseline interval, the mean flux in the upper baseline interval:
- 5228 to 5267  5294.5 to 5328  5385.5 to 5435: -0.40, 18.6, 21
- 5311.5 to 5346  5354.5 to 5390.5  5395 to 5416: -4.24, 19.3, 19.7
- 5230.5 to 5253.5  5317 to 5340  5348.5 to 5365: 2.89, 19.3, 22.1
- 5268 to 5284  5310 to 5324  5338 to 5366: -1.42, 17.4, 20.9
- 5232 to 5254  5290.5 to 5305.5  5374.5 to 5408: 0.65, 19.3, 21.1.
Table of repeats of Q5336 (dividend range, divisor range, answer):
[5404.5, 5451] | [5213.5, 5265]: 1.23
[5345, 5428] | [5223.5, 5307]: 1.21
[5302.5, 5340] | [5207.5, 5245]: 1.15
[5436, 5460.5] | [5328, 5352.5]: 1.18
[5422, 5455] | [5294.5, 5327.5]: 1.13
